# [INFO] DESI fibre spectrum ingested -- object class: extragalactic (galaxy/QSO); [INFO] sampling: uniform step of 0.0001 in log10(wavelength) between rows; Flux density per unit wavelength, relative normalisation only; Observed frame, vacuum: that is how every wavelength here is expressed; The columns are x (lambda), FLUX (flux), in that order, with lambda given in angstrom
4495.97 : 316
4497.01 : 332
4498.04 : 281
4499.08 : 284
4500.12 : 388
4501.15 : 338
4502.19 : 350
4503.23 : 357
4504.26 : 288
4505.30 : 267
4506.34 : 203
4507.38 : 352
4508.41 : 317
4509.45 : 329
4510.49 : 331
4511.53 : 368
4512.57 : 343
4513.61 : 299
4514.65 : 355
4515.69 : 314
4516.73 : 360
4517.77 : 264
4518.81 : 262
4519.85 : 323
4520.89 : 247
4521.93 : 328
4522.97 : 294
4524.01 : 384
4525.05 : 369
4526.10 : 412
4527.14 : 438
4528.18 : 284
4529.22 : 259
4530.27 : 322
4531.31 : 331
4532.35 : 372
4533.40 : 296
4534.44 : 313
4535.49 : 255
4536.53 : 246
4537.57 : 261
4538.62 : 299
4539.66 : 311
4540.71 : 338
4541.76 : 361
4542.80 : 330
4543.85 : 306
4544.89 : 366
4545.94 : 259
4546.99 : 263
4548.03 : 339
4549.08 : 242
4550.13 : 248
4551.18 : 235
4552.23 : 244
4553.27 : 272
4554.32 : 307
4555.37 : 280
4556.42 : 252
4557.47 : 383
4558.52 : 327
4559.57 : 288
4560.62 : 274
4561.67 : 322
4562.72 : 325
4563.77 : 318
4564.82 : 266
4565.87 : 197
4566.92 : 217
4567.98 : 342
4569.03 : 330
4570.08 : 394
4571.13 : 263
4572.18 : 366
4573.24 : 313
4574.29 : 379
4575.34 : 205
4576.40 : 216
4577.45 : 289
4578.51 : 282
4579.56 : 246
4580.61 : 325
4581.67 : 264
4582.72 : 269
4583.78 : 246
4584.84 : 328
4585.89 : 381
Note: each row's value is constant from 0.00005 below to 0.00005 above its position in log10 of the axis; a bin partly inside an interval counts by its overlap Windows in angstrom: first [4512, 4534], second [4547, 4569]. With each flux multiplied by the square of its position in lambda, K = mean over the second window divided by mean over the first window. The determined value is 0.88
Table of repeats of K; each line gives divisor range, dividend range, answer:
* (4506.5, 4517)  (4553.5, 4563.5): 0.94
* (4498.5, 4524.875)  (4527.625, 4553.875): 0.94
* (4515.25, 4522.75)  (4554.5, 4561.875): 1.03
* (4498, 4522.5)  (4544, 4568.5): 0.93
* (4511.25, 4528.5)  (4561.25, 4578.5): 0.91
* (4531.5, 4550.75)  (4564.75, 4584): 0.97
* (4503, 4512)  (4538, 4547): 1.04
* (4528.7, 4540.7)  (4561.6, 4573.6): 1.03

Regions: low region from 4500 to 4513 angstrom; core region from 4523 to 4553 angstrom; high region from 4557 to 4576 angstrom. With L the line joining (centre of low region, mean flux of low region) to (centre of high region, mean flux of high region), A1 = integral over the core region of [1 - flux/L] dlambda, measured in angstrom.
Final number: 0.4 angstrom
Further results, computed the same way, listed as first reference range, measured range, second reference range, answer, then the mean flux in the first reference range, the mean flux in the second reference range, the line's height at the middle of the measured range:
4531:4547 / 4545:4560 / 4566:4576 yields 1.1 angstrom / 308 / 306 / 307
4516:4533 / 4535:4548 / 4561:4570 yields 0.5 angstrom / 328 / 295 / 314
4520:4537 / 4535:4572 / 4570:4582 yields 1.5 angstrom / 322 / 292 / 306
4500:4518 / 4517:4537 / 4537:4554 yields -0.6 angstrom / 323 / 292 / 308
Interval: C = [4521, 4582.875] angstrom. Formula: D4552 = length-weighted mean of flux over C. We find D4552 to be 302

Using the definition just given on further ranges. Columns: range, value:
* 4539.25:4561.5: 297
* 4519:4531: 331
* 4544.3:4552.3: 276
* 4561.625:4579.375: 294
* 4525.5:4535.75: 330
